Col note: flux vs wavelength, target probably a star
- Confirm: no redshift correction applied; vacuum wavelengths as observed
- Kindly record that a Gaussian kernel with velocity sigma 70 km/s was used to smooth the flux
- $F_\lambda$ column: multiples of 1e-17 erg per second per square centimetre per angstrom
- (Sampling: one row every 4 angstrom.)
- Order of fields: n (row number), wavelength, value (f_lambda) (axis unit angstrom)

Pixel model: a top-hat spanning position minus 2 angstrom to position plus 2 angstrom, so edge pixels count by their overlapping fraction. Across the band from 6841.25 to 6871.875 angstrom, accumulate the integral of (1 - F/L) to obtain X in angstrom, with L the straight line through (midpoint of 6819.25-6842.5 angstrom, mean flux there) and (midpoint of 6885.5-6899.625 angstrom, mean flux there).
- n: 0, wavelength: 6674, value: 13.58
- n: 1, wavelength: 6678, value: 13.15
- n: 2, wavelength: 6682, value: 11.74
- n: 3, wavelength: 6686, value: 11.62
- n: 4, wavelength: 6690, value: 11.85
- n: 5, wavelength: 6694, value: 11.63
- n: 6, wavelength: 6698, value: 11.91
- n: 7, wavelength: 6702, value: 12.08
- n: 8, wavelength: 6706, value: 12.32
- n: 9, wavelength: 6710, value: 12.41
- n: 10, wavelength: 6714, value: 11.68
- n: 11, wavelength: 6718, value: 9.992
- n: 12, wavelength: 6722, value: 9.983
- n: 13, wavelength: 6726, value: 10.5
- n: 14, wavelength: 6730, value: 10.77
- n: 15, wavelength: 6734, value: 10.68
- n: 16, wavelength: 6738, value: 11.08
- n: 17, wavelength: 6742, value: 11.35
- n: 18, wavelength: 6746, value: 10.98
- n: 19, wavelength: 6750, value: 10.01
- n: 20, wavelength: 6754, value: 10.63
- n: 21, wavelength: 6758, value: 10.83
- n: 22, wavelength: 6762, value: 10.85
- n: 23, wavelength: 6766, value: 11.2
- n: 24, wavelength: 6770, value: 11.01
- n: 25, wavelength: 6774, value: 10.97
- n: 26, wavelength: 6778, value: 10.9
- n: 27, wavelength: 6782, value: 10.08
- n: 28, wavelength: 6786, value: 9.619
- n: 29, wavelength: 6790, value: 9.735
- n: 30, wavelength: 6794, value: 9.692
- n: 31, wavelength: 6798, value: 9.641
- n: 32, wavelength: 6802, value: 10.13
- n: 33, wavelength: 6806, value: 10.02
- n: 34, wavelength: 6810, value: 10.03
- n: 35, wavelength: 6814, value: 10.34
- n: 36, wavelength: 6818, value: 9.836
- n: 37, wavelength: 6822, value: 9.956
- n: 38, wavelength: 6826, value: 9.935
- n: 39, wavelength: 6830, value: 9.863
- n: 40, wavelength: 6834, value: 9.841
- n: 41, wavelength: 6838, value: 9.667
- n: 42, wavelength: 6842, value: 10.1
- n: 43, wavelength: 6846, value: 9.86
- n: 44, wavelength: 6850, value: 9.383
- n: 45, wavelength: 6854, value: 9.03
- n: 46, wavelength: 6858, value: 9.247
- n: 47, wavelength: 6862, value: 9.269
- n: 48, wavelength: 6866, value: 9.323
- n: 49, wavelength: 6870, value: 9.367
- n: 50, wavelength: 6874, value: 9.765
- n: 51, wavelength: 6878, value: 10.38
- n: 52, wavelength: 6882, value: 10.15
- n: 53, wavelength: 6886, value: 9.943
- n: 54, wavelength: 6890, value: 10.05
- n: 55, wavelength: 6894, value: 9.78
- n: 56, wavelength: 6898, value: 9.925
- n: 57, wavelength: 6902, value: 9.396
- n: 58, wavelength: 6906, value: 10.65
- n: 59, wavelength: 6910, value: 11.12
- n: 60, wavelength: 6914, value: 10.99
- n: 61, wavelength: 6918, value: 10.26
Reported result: 1.5 angstrom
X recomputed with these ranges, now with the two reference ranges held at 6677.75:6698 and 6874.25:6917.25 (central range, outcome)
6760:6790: 1.6 angstrom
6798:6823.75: 2.1 angstrom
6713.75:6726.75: 1.4 angstrom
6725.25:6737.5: 0.9 angstrom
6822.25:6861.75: 3.7 angstrom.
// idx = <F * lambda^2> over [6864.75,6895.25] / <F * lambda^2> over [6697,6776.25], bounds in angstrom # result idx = 0.9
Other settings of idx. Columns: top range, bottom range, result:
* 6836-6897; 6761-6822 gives 0.97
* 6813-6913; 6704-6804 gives 0.95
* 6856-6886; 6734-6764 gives 0.93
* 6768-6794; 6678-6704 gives 0.89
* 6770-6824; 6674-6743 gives 0.90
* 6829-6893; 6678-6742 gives 0.89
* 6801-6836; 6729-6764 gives 0.95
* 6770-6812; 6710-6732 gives 0.96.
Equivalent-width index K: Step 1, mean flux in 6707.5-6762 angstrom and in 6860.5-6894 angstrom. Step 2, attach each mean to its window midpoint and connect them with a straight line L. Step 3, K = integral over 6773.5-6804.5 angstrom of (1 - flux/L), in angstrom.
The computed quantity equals 1.18 angstrom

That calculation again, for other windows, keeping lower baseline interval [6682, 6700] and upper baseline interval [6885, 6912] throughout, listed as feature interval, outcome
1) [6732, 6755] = 1.1 angstrom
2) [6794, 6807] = 1.2 angstrom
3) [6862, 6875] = 1.2 angstrom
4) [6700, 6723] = 0.2 angstrom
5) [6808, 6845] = 2.6 angstrom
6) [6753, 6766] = 0.4 angstrom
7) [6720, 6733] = 1.2 angstrom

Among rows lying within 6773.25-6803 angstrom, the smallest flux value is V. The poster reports 9.619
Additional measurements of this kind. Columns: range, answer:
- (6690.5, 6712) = 11.63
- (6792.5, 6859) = 9.03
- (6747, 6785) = 10.01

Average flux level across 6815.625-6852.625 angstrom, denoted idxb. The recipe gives 9.82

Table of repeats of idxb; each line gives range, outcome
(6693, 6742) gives 11.2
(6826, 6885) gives 9.67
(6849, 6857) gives 9.19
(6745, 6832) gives 10.3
